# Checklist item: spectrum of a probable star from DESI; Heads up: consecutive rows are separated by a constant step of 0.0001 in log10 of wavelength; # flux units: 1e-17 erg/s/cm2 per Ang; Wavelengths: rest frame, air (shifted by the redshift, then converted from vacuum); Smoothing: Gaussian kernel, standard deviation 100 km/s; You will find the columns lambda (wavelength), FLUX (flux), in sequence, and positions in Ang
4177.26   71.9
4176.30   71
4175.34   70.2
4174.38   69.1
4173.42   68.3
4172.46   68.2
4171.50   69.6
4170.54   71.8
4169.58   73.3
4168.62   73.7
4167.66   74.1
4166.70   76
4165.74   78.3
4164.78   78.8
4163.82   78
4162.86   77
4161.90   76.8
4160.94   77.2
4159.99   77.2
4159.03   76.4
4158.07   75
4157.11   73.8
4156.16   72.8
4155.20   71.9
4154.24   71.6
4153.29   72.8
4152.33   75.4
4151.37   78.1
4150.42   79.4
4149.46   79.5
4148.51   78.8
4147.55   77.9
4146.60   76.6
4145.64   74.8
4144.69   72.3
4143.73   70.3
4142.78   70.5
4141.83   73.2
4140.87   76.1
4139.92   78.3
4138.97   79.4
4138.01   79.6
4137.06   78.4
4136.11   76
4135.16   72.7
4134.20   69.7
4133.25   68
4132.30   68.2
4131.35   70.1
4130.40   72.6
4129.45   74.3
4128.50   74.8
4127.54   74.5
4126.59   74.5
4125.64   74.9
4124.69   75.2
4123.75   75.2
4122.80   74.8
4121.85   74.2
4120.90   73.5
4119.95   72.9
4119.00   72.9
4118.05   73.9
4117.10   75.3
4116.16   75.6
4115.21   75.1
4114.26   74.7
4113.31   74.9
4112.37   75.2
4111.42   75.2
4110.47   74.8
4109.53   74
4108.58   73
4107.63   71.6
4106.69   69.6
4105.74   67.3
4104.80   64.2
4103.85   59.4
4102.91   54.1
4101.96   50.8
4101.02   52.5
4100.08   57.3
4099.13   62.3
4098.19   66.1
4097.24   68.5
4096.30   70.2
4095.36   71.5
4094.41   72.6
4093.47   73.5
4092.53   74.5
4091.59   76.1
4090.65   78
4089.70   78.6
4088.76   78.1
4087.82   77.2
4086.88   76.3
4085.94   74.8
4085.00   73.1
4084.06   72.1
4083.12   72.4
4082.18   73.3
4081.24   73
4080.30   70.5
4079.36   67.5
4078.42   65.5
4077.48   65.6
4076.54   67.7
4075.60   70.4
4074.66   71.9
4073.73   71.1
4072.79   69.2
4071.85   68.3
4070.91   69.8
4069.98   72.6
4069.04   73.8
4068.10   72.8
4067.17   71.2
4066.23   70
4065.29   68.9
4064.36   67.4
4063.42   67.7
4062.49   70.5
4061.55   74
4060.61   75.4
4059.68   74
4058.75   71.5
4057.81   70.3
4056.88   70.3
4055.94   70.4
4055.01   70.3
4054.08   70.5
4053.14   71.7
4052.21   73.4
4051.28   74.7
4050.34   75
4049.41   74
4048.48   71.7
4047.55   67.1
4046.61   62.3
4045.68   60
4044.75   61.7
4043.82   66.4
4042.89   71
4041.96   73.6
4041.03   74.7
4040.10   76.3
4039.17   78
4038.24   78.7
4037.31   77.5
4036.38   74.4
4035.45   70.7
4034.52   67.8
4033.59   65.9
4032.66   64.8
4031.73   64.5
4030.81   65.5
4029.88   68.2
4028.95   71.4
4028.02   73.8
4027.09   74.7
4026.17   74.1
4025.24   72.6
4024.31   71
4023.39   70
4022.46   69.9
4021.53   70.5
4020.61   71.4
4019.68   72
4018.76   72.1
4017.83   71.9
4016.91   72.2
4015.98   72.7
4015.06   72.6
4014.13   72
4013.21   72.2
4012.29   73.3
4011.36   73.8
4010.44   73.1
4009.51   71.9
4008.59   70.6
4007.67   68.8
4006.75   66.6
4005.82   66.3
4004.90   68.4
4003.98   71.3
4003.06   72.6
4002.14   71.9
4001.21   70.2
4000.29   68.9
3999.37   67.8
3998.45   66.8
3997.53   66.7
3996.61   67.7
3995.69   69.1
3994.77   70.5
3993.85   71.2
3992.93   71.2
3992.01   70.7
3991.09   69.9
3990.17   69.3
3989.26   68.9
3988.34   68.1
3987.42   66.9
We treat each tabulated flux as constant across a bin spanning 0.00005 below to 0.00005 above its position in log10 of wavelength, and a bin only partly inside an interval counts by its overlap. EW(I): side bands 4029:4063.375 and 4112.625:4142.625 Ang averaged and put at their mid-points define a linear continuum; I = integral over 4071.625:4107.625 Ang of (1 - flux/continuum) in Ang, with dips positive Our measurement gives 1.7 Ang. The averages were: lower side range 70.7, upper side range 74.3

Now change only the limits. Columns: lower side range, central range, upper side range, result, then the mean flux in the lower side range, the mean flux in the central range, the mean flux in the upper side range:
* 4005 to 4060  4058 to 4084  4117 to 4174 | 0.56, 71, 70.6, 74.5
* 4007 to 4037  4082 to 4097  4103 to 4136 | -0.52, 71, 74.5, 72.4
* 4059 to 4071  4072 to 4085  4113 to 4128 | 0.39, 71.5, 70.1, 74.5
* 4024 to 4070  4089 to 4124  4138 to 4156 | 1.53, 70.9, 70.4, 75.4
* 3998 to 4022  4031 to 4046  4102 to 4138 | 0.17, 70.8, 70.4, 72.1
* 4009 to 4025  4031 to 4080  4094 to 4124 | 0.29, 71.9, 70.4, 69.4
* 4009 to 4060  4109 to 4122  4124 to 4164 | -0.09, 71.2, 74.4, 74.9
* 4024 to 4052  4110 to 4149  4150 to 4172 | -0.19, 70.7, 74.4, 75.2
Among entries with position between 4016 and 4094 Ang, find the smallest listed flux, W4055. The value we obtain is 60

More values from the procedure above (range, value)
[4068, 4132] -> 50.8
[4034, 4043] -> 67.8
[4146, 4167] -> 71.6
